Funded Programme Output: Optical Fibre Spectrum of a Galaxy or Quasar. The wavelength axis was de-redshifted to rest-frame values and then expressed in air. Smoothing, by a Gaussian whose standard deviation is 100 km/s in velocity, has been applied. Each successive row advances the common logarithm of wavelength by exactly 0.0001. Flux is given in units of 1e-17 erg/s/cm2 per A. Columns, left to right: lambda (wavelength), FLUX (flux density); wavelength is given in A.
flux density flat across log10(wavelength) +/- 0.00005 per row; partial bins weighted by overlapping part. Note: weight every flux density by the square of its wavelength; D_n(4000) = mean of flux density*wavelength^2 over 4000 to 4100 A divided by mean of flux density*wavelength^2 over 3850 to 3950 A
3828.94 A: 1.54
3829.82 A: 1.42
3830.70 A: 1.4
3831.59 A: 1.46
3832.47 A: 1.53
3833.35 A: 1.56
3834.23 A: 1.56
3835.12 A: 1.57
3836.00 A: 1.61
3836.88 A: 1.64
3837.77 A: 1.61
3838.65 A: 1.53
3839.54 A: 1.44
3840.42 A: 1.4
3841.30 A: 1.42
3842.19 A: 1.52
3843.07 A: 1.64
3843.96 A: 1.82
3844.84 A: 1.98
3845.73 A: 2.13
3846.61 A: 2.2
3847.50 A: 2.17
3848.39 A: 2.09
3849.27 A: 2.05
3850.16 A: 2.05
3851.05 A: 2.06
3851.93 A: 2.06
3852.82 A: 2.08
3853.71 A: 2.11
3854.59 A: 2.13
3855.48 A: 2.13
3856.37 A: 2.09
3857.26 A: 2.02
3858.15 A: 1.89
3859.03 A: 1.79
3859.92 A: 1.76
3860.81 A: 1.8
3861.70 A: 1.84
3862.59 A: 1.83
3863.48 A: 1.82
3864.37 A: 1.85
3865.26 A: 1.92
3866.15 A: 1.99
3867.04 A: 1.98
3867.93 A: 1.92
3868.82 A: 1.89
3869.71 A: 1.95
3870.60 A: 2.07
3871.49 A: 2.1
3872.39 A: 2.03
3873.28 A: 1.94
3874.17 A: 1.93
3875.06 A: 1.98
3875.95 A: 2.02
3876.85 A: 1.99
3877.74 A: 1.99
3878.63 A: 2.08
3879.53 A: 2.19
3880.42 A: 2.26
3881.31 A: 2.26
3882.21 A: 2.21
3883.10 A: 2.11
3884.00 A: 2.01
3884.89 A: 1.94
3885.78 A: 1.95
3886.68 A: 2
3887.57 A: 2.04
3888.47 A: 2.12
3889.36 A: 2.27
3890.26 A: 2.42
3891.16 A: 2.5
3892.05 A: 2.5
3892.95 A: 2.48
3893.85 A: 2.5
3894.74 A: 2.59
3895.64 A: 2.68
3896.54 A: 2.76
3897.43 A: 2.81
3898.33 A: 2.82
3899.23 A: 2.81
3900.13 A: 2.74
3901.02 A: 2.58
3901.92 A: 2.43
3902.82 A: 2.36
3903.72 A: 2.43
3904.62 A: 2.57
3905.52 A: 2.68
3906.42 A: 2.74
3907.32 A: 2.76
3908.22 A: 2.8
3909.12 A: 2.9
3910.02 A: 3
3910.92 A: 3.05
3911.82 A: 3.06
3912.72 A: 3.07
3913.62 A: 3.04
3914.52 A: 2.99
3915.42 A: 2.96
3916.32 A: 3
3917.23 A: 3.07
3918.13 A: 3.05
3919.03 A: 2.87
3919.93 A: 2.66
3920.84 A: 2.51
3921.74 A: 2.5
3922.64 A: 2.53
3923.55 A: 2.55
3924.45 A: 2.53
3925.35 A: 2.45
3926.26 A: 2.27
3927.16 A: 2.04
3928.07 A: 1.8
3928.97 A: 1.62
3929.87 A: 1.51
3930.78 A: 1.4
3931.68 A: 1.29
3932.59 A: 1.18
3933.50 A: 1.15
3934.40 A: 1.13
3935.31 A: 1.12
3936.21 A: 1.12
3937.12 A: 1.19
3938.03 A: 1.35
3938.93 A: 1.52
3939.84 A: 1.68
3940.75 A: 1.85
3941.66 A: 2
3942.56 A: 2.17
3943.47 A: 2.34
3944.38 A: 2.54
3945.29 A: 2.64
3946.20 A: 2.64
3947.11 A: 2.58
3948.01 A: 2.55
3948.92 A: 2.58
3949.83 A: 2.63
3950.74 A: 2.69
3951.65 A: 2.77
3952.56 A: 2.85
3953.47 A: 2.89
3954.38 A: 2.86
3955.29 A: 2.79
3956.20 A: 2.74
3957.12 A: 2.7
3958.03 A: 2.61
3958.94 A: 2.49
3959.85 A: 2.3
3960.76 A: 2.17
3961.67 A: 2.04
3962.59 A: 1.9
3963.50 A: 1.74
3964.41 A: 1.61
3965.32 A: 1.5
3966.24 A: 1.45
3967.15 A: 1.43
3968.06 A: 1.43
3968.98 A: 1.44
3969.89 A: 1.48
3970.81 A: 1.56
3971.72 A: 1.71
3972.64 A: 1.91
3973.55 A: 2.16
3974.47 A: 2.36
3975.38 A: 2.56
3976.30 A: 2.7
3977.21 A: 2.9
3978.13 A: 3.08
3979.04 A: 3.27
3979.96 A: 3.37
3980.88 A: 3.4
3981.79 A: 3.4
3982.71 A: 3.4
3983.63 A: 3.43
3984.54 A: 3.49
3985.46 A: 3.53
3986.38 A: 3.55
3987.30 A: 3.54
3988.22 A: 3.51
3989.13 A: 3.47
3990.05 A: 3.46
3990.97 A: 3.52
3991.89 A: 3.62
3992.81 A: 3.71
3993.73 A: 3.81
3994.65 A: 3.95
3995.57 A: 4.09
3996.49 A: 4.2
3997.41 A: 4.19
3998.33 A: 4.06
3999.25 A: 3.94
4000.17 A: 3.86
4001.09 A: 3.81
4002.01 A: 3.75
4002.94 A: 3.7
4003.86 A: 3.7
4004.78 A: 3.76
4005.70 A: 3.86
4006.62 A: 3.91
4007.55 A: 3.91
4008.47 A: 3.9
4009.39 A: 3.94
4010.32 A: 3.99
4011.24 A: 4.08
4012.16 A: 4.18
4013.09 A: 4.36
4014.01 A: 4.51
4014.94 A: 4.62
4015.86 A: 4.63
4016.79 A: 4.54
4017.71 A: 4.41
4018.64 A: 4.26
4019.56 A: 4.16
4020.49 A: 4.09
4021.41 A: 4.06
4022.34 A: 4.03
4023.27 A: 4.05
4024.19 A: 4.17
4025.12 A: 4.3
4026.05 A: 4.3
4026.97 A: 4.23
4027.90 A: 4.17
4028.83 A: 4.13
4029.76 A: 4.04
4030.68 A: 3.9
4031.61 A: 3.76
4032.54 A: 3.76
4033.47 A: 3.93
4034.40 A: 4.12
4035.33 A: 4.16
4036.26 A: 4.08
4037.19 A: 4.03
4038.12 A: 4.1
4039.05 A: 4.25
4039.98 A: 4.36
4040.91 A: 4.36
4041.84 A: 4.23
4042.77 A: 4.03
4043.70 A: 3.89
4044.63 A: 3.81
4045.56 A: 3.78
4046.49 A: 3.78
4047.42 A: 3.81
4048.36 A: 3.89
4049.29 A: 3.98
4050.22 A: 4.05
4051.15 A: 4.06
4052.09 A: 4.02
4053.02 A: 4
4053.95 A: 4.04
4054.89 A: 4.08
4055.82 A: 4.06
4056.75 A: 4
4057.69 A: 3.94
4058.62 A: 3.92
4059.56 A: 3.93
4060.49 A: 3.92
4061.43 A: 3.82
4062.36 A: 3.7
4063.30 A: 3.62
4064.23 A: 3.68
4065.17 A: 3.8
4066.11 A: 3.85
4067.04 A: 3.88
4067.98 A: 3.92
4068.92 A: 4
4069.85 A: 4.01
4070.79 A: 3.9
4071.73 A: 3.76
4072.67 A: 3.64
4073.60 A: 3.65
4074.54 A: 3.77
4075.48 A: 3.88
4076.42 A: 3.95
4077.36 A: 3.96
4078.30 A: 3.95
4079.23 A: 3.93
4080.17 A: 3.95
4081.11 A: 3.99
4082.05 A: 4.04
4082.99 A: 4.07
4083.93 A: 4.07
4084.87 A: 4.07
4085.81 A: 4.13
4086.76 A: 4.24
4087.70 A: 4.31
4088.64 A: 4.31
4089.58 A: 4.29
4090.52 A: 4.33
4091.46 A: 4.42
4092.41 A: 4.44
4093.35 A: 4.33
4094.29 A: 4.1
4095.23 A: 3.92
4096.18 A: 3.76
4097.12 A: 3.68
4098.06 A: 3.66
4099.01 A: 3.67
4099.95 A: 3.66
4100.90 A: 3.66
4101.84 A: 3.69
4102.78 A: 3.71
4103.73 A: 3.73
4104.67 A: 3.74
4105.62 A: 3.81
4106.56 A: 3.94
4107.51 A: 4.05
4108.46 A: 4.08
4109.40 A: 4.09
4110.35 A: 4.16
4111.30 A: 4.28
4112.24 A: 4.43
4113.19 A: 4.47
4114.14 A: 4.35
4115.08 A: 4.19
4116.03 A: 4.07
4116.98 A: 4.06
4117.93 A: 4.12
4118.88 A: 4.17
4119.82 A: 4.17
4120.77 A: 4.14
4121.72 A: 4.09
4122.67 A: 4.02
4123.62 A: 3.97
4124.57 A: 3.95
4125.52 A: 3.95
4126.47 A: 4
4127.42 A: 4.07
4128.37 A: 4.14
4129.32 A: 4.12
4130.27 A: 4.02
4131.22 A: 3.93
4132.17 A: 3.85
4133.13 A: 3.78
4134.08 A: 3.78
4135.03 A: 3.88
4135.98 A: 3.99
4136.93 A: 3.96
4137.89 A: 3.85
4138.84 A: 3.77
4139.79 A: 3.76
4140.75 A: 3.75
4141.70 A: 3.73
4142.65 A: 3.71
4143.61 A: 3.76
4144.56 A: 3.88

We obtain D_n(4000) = 1.95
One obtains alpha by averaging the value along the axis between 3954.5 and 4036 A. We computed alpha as 3.39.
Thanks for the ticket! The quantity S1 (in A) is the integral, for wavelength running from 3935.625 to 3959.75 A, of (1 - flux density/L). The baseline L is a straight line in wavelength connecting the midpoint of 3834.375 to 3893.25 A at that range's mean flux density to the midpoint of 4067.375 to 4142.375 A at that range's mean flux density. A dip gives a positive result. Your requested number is 3.16 A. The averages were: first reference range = 1.97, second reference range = 3.99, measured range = 2.33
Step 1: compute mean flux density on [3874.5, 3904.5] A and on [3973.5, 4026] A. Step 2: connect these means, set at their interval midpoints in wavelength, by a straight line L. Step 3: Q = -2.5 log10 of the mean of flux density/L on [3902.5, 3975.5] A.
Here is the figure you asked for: 0.29 mag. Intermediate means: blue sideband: 2.33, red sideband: 3.78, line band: 2.25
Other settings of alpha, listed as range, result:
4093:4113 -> 3.92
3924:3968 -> 2.05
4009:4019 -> 4.32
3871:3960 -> 2.34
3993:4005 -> 3.91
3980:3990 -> 3.47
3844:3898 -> 2.11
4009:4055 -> 4.11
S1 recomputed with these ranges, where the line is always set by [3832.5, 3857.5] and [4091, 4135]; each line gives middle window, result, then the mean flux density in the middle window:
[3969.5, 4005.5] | -3.70 A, 3.31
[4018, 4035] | -4.00 A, 4.08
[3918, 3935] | 3.14 A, 2.03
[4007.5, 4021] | -4.37 A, 4.25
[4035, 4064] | -4.12 A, 3.99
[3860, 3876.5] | 0.77 A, 1.93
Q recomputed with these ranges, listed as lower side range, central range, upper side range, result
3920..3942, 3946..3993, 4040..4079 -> -0.093 mag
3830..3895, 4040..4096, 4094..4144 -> -0.127 mag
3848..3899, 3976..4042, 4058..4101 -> -0.174 mag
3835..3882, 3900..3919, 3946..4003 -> -0.205 mag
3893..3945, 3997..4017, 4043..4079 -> -0.222 mag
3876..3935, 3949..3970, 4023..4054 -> 0.345 mag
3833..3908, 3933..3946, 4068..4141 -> 0.477 mag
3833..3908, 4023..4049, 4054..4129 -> -0.155 mag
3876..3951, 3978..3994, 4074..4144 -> -0.182 mag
